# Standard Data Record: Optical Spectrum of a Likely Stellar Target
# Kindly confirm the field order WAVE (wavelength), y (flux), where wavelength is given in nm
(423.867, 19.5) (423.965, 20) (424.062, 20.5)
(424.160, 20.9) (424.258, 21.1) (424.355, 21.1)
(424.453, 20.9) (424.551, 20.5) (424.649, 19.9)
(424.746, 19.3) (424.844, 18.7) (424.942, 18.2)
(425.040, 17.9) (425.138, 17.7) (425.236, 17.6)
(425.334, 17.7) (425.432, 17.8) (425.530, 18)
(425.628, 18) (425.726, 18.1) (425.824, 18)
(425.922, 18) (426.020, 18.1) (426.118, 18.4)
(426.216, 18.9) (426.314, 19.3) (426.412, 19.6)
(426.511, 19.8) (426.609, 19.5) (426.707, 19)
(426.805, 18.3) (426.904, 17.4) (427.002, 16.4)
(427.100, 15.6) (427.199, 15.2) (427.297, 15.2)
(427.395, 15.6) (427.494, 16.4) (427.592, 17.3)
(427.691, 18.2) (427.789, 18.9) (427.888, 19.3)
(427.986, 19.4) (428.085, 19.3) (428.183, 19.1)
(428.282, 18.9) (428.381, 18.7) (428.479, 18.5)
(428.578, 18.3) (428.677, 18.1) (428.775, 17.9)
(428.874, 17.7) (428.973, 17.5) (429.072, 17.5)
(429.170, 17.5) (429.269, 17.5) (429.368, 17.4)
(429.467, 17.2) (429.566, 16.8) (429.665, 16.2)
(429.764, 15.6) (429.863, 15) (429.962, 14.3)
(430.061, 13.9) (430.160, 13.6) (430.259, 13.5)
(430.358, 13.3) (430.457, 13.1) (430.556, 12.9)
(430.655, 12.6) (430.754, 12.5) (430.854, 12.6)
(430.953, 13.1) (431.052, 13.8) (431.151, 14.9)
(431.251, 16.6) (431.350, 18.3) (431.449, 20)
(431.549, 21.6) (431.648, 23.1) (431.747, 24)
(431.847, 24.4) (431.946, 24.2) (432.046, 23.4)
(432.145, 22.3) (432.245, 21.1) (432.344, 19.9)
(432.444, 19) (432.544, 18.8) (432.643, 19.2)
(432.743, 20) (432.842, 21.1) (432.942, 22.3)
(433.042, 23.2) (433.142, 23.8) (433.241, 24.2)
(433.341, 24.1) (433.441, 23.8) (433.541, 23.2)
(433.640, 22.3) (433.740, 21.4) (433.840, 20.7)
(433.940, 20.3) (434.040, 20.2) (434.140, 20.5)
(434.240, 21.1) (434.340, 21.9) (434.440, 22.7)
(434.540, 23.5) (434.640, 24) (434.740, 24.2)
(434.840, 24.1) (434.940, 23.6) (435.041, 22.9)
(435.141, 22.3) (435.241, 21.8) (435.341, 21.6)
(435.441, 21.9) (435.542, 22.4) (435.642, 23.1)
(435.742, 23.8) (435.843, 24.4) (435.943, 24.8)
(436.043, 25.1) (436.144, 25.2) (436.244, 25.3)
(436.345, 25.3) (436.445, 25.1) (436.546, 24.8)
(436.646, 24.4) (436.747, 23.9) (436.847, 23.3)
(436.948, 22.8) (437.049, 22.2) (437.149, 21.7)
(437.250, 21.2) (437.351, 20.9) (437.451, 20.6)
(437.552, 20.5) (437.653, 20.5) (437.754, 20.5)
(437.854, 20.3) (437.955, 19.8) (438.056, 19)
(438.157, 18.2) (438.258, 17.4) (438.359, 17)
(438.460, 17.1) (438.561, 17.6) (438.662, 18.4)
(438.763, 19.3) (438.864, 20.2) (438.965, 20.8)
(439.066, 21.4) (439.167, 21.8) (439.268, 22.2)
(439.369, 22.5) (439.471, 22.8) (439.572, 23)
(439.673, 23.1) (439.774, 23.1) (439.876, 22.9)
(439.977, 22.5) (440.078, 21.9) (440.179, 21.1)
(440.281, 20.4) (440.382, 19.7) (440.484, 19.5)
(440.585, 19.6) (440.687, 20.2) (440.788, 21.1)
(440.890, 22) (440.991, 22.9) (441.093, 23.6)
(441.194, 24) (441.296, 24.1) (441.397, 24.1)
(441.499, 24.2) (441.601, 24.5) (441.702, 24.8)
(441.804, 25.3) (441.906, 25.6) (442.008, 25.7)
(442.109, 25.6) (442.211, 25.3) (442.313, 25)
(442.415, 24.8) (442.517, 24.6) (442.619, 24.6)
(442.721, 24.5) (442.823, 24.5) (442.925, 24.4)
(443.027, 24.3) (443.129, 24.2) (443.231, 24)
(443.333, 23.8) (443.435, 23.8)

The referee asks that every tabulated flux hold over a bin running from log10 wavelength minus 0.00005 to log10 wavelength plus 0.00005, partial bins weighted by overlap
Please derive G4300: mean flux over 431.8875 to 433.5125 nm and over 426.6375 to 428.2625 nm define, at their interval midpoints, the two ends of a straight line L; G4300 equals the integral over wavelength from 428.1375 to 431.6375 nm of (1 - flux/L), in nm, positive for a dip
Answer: 0.588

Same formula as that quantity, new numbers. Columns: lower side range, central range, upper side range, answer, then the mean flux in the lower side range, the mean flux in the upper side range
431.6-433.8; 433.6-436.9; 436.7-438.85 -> -0.308 nm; 22.2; 20.1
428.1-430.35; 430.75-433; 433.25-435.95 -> 0.019 nm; 16.8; 22.6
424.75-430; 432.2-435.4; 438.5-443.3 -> -0.287 nm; 17.8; 22.8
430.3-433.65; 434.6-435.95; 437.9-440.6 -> -0.220 nm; 19.5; 20.5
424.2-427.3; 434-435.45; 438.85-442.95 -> -0.087 nm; 18.5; 23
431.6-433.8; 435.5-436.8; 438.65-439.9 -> -0.147 nm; 22.2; 21.7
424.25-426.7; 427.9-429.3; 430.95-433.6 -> 0.108 nm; 18.9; 21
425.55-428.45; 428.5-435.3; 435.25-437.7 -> 0.470 nm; 18.1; 23.1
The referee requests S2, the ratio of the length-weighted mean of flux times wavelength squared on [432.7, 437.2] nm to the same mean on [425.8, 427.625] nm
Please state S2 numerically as 1.4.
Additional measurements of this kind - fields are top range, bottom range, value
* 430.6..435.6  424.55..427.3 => 1.19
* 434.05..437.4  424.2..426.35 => 1.29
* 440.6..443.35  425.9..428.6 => 1.42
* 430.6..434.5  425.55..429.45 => 1.16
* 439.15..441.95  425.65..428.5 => 1.33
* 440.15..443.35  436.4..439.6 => 1.14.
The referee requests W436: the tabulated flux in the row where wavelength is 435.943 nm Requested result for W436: 24.8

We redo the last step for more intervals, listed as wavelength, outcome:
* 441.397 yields 24.1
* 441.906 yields 25.6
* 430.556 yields 12.9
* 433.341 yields 24.1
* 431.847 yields 24.4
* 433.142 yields 23.8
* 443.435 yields 23.8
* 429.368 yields 17.4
